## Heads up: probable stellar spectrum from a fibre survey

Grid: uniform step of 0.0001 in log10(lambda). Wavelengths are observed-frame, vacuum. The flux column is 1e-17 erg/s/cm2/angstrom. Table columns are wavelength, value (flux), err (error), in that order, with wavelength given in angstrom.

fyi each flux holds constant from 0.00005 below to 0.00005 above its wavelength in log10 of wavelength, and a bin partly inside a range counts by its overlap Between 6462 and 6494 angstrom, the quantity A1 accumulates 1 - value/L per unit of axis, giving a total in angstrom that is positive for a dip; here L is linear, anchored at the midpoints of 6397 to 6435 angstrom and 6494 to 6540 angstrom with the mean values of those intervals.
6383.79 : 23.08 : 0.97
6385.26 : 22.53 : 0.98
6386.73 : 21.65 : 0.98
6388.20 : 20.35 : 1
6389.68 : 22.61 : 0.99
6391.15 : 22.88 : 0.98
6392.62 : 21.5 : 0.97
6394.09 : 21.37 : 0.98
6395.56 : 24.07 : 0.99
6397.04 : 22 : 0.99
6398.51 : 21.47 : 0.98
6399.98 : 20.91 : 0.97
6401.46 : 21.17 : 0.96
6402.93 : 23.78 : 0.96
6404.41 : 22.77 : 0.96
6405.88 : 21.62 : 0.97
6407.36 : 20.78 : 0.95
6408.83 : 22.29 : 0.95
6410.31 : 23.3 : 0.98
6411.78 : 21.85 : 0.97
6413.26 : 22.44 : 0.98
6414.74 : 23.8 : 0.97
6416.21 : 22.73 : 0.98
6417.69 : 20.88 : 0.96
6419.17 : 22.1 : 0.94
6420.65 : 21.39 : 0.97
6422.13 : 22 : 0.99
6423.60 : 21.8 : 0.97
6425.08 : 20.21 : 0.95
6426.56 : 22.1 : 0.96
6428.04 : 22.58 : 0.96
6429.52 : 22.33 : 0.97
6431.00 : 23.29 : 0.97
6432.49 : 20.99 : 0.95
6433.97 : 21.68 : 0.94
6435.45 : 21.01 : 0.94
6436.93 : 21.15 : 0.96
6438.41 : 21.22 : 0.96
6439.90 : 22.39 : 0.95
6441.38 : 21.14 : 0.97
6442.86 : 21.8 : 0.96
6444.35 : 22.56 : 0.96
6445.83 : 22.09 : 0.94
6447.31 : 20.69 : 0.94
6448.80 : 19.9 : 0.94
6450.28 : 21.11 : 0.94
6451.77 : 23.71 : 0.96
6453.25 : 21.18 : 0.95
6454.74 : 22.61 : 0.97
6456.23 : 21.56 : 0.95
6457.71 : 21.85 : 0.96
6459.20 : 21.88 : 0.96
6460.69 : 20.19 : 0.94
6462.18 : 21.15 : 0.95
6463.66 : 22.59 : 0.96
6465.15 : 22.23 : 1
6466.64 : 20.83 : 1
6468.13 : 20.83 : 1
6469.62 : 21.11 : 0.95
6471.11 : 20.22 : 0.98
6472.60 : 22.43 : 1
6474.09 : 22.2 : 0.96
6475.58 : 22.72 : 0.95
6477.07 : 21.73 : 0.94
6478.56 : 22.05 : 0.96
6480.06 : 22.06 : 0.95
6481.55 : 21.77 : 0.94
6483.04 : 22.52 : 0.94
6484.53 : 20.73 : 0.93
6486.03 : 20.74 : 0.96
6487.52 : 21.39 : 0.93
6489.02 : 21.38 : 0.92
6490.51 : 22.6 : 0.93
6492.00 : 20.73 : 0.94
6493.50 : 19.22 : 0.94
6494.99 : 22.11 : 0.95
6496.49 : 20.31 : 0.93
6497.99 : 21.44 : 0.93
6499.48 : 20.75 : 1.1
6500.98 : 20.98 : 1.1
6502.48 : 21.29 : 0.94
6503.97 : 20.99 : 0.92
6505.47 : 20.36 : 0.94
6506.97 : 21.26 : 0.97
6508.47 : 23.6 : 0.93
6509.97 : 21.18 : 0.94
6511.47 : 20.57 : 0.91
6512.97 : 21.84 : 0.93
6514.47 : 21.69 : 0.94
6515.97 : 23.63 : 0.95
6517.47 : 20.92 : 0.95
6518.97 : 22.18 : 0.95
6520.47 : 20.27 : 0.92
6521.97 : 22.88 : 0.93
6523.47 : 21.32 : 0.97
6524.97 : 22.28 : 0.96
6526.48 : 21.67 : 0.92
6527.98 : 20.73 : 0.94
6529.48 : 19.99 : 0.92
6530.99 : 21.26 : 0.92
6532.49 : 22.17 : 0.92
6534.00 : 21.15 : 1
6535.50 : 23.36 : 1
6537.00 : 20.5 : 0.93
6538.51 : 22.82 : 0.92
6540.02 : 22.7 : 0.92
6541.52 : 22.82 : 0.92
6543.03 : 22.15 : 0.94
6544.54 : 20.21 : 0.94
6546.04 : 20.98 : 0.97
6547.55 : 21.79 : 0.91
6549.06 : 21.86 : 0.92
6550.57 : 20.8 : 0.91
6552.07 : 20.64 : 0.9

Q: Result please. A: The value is 0.26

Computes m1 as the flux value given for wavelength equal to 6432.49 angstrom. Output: 20.99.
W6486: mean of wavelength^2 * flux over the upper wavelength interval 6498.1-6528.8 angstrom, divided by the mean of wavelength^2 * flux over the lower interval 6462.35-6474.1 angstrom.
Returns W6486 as 1.01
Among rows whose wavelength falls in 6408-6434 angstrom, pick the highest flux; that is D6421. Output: 23.8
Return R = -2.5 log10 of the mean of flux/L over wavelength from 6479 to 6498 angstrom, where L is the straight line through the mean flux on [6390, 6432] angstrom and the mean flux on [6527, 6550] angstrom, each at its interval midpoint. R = 0.03 mag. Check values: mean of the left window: 22.1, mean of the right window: 21.6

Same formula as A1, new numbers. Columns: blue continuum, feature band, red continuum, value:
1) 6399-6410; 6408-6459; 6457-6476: -0.3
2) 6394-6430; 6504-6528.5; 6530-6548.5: 0.2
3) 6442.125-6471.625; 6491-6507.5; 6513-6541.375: 0.6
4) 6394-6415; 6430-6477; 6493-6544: 0.7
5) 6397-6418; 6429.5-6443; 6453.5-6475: 0.1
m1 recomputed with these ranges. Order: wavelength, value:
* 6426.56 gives 22.1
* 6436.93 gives 21.15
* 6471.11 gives 20.22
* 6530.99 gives 21.26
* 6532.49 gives 22.17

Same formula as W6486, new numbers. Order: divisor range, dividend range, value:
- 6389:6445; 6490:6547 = 1.01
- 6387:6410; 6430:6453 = 1.00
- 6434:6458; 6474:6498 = 1.01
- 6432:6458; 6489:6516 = 1.00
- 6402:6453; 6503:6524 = 1.01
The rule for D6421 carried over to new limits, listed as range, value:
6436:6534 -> 23.71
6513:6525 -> 23.63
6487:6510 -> 23.6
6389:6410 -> 24.07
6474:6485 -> 22.72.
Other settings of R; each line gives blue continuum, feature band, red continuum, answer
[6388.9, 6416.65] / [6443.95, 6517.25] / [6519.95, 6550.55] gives 0.02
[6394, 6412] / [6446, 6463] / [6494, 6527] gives 0.02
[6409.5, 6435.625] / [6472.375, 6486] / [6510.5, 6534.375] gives -0.01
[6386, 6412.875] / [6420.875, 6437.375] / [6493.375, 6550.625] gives 0.01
